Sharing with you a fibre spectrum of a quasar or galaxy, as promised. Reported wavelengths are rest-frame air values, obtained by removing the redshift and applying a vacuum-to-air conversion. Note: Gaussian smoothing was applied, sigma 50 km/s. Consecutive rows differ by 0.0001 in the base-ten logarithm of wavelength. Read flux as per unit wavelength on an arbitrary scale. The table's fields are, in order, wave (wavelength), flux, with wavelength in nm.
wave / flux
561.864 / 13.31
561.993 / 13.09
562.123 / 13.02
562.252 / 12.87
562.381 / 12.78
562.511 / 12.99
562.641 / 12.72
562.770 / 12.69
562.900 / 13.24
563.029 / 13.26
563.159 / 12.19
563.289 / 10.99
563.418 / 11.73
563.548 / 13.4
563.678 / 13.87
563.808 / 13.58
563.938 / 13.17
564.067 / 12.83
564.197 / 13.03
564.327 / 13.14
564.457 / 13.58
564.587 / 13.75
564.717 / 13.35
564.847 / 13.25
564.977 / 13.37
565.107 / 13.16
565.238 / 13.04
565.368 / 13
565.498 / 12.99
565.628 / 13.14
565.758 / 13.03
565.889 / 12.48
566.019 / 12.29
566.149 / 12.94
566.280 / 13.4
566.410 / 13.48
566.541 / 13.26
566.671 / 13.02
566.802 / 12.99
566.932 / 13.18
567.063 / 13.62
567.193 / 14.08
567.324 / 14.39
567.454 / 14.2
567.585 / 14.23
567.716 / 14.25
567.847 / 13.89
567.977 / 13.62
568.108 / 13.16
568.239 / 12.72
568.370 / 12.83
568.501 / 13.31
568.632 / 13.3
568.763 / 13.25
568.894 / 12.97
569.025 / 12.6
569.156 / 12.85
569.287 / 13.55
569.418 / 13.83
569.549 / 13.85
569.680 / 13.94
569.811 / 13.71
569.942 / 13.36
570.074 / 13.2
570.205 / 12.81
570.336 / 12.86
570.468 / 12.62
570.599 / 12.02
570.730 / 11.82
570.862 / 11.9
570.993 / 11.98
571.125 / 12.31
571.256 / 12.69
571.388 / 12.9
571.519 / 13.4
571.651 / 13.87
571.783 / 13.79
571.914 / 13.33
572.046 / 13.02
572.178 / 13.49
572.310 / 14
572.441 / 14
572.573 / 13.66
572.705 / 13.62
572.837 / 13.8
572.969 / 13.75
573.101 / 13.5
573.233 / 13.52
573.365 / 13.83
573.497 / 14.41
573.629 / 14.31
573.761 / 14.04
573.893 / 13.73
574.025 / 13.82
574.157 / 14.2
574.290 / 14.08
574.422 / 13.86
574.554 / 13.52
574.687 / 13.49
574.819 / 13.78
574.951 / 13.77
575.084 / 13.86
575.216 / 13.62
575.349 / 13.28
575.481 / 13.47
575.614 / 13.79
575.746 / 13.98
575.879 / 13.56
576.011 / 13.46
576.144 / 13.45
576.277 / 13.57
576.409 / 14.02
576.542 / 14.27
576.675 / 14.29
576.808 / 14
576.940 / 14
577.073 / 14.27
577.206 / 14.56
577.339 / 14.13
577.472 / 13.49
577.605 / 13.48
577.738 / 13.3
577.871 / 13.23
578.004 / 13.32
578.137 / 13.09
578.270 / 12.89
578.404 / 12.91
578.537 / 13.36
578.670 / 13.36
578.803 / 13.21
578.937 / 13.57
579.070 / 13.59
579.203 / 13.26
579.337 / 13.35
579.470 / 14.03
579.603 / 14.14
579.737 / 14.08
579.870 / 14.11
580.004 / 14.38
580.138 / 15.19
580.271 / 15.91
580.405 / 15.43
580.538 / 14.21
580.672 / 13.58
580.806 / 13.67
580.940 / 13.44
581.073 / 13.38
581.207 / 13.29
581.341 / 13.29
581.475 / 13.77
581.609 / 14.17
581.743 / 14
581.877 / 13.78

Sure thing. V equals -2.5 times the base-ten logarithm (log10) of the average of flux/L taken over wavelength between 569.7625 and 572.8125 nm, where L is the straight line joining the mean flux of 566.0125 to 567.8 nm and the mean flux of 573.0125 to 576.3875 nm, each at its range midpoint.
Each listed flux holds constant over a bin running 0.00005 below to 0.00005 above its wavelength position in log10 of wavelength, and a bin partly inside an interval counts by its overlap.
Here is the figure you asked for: 0.05 mag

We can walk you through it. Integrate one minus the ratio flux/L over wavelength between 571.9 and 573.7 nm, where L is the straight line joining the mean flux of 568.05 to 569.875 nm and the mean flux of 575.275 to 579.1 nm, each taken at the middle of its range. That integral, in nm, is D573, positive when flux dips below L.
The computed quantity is -0.04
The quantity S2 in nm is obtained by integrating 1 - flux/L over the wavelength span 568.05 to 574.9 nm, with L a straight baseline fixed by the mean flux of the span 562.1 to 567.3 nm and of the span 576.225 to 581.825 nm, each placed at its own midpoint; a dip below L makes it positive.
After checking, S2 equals 0.04 nm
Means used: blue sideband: 13.1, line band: 13.4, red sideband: 13.8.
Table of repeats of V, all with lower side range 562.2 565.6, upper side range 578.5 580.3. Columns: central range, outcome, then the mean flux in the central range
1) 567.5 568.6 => -0.02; 13.5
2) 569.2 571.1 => 0.04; 12.9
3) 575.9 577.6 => -0.01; 13.9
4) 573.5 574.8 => -0.02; 13.9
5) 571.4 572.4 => 0.00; 13.5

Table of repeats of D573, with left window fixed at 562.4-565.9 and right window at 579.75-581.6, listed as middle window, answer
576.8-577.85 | 0.00 nm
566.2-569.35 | -0.04 nm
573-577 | -0.02 nm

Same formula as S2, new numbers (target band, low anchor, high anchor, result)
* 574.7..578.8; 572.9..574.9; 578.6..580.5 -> 0.10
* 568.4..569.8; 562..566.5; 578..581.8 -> -0.01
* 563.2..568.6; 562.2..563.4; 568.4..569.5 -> -0.14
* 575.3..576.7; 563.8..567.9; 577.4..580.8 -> -0.01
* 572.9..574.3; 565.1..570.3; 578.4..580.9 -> -0.03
